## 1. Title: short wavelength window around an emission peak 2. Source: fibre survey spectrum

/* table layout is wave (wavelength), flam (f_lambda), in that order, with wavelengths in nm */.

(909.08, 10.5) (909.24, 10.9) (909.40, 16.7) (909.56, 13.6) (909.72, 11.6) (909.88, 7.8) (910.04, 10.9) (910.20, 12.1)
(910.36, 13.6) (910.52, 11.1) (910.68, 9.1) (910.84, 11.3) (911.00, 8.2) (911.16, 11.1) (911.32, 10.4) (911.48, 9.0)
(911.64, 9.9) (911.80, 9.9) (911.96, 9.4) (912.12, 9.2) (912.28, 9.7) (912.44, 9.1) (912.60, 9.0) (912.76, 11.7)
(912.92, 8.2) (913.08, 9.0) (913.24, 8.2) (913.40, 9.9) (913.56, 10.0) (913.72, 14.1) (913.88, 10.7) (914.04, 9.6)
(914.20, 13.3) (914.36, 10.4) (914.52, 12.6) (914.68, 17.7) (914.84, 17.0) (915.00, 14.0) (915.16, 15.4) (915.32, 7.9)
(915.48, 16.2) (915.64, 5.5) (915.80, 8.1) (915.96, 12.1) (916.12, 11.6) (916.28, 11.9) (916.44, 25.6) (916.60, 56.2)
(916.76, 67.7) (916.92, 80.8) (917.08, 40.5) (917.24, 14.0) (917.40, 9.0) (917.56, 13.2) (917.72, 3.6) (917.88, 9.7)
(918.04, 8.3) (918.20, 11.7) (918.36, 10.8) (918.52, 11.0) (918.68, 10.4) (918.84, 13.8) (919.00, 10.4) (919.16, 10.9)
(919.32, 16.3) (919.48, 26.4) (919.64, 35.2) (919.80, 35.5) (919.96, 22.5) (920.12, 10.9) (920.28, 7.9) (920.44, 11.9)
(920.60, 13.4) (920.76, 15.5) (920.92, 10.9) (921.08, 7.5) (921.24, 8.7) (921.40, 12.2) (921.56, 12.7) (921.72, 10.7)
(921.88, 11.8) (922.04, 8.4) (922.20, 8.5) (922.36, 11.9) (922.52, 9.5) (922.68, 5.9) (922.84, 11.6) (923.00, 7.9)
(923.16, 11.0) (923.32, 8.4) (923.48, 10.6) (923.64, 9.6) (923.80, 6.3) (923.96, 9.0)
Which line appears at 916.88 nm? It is Halpha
